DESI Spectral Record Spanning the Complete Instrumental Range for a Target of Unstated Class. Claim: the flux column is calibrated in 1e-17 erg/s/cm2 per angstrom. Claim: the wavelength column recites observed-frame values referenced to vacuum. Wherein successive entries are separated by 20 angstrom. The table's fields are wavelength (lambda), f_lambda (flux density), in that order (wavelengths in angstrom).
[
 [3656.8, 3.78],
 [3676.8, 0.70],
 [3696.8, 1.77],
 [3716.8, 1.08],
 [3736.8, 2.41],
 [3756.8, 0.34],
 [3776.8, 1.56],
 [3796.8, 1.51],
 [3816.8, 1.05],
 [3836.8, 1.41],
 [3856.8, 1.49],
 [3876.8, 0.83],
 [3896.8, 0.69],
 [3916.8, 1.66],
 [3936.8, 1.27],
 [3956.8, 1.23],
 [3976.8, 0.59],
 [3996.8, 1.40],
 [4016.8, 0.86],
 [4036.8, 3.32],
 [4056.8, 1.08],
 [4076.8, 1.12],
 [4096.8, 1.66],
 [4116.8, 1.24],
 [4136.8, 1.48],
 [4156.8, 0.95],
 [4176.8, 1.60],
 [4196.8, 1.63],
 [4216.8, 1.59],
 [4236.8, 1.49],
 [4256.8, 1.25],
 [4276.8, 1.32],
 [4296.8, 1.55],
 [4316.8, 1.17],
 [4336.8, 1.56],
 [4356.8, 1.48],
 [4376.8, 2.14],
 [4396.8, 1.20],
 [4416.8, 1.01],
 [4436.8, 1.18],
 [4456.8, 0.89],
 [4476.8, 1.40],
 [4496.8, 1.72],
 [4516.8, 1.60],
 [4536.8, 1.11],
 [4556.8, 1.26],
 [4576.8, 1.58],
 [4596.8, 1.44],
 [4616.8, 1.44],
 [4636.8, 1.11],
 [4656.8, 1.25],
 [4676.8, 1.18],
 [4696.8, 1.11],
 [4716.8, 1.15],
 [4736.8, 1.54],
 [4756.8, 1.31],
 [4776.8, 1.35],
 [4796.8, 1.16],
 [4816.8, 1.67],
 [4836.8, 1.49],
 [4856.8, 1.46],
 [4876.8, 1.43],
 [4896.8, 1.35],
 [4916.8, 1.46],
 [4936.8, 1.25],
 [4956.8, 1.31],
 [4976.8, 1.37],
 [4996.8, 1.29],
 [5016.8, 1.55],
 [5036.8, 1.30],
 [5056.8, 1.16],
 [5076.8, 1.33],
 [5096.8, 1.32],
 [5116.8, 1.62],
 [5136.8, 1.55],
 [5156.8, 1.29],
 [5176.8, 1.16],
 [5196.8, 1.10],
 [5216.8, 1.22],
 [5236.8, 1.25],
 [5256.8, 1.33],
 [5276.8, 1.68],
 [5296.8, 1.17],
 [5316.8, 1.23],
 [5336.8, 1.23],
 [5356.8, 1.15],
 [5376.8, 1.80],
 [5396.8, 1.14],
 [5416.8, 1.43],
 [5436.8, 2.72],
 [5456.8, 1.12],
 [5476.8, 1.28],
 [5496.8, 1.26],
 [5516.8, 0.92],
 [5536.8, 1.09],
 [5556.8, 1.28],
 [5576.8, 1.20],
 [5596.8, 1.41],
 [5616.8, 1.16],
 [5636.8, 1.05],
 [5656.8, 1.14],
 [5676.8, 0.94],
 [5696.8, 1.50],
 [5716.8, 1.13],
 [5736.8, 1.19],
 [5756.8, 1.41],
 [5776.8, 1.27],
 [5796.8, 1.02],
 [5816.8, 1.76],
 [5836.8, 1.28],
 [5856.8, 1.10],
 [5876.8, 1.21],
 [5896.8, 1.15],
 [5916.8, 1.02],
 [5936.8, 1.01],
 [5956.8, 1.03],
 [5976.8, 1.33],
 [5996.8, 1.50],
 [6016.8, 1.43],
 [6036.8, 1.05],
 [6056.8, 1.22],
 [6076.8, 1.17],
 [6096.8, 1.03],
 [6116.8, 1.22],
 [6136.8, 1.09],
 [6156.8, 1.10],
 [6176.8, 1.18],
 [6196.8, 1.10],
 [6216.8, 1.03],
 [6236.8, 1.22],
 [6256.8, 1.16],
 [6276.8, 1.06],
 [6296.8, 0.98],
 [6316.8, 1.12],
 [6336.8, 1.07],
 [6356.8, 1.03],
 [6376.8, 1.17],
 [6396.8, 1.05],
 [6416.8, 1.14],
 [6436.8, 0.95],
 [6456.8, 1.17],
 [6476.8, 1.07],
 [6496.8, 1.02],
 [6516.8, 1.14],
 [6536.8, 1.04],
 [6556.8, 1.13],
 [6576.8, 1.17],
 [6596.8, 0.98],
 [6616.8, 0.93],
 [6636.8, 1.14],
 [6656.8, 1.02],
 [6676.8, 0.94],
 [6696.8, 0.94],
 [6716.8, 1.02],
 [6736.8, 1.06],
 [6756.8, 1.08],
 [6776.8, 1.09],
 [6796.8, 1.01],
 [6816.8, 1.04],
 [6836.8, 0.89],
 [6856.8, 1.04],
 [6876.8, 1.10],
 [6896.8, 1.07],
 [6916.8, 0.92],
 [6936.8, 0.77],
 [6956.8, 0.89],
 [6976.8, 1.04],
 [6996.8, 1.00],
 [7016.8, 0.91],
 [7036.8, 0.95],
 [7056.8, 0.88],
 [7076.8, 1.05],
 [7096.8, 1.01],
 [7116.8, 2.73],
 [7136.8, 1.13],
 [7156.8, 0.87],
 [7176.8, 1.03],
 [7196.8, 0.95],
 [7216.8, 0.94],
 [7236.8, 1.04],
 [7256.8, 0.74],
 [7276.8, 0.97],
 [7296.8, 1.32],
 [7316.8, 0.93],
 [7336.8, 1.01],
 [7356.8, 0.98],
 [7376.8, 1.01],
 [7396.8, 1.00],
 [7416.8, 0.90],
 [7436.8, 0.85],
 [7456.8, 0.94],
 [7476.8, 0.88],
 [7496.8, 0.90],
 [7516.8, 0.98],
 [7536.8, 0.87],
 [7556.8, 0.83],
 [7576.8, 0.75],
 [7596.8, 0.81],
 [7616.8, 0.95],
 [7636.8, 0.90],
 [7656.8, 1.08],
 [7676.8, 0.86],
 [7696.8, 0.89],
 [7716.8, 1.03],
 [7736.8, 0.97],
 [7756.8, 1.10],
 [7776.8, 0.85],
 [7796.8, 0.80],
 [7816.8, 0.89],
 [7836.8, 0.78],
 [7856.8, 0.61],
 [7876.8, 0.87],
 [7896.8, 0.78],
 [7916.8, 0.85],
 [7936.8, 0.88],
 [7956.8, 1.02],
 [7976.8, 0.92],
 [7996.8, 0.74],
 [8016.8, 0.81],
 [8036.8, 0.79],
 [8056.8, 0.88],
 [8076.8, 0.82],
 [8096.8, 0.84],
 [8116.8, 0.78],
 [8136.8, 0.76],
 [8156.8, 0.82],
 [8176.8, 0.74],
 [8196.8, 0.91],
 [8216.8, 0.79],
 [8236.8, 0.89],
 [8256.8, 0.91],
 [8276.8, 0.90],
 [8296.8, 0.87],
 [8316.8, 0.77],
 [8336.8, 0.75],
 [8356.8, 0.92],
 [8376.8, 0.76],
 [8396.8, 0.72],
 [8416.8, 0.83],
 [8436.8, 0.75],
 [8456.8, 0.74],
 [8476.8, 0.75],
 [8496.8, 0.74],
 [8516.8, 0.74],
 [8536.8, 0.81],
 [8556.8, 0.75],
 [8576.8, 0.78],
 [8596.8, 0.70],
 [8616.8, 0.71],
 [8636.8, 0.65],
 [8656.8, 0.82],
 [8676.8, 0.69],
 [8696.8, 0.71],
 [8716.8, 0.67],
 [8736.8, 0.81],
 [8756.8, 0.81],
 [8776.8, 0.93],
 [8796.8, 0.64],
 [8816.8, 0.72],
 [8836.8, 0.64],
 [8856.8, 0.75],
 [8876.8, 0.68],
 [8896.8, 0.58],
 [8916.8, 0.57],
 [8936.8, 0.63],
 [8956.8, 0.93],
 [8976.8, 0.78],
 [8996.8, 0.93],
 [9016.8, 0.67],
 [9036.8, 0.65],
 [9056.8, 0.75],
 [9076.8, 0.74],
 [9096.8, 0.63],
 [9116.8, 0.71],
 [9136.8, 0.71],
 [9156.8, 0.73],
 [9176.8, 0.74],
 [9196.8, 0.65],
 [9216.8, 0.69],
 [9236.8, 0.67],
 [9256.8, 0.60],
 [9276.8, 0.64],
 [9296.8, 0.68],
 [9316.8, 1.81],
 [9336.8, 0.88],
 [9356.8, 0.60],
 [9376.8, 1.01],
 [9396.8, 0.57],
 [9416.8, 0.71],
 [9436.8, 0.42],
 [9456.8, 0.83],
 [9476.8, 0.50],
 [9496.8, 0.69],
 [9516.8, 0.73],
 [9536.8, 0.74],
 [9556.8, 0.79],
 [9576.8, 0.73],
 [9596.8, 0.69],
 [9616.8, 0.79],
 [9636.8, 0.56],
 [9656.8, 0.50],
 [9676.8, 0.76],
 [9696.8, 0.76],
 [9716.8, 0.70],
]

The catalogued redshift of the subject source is 0.08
